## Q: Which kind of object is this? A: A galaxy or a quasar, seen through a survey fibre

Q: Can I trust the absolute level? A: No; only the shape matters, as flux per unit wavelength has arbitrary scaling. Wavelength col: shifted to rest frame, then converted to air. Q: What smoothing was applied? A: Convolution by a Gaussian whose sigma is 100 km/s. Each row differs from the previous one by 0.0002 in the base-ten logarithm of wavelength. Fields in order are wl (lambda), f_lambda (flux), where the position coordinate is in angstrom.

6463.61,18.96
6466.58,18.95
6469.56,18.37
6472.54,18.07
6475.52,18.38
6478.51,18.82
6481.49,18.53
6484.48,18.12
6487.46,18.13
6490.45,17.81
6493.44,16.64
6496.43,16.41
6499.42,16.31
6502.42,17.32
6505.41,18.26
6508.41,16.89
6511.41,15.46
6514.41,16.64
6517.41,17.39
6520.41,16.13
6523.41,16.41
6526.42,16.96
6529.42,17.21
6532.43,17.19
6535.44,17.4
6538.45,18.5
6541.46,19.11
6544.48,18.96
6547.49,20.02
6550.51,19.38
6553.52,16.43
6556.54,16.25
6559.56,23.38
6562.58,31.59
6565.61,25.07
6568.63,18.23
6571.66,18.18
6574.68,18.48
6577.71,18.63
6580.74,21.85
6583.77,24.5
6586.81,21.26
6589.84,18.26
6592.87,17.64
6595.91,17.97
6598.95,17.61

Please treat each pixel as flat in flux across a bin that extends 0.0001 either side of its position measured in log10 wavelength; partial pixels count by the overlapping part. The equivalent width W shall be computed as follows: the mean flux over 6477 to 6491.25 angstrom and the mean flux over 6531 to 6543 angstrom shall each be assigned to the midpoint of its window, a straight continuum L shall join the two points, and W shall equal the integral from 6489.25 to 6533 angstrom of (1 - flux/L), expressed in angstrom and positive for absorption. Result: 3.2 angstrom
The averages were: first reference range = 18.3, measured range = 16.9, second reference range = 18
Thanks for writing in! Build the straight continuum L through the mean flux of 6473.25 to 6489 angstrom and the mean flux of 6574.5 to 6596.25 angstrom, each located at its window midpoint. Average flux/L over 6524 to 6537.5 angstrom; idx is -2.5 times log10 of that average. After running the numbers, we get 0.12 mag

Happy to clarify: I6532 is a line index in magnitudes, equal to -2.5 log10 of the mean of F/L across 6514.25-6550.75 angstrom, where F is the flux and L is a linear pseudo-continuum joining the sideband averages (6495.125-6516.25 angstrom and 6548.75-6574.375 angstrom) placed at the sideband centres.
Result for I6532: 0.059 mag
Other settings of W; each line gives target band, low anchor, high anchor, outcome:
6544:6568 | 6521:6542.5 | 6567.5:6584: -3.4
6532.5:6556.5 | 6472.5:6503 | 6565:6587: 1.5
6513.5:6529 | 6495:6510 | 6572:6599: 0.8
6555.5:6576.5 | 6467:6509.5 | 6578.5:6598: -2.3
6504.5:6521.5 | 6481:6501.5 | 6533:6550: 1.1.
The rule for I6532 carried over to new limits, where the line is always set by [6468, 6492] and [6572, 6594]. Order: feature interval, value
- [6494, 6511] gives 0.11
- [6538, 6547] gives 0.02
